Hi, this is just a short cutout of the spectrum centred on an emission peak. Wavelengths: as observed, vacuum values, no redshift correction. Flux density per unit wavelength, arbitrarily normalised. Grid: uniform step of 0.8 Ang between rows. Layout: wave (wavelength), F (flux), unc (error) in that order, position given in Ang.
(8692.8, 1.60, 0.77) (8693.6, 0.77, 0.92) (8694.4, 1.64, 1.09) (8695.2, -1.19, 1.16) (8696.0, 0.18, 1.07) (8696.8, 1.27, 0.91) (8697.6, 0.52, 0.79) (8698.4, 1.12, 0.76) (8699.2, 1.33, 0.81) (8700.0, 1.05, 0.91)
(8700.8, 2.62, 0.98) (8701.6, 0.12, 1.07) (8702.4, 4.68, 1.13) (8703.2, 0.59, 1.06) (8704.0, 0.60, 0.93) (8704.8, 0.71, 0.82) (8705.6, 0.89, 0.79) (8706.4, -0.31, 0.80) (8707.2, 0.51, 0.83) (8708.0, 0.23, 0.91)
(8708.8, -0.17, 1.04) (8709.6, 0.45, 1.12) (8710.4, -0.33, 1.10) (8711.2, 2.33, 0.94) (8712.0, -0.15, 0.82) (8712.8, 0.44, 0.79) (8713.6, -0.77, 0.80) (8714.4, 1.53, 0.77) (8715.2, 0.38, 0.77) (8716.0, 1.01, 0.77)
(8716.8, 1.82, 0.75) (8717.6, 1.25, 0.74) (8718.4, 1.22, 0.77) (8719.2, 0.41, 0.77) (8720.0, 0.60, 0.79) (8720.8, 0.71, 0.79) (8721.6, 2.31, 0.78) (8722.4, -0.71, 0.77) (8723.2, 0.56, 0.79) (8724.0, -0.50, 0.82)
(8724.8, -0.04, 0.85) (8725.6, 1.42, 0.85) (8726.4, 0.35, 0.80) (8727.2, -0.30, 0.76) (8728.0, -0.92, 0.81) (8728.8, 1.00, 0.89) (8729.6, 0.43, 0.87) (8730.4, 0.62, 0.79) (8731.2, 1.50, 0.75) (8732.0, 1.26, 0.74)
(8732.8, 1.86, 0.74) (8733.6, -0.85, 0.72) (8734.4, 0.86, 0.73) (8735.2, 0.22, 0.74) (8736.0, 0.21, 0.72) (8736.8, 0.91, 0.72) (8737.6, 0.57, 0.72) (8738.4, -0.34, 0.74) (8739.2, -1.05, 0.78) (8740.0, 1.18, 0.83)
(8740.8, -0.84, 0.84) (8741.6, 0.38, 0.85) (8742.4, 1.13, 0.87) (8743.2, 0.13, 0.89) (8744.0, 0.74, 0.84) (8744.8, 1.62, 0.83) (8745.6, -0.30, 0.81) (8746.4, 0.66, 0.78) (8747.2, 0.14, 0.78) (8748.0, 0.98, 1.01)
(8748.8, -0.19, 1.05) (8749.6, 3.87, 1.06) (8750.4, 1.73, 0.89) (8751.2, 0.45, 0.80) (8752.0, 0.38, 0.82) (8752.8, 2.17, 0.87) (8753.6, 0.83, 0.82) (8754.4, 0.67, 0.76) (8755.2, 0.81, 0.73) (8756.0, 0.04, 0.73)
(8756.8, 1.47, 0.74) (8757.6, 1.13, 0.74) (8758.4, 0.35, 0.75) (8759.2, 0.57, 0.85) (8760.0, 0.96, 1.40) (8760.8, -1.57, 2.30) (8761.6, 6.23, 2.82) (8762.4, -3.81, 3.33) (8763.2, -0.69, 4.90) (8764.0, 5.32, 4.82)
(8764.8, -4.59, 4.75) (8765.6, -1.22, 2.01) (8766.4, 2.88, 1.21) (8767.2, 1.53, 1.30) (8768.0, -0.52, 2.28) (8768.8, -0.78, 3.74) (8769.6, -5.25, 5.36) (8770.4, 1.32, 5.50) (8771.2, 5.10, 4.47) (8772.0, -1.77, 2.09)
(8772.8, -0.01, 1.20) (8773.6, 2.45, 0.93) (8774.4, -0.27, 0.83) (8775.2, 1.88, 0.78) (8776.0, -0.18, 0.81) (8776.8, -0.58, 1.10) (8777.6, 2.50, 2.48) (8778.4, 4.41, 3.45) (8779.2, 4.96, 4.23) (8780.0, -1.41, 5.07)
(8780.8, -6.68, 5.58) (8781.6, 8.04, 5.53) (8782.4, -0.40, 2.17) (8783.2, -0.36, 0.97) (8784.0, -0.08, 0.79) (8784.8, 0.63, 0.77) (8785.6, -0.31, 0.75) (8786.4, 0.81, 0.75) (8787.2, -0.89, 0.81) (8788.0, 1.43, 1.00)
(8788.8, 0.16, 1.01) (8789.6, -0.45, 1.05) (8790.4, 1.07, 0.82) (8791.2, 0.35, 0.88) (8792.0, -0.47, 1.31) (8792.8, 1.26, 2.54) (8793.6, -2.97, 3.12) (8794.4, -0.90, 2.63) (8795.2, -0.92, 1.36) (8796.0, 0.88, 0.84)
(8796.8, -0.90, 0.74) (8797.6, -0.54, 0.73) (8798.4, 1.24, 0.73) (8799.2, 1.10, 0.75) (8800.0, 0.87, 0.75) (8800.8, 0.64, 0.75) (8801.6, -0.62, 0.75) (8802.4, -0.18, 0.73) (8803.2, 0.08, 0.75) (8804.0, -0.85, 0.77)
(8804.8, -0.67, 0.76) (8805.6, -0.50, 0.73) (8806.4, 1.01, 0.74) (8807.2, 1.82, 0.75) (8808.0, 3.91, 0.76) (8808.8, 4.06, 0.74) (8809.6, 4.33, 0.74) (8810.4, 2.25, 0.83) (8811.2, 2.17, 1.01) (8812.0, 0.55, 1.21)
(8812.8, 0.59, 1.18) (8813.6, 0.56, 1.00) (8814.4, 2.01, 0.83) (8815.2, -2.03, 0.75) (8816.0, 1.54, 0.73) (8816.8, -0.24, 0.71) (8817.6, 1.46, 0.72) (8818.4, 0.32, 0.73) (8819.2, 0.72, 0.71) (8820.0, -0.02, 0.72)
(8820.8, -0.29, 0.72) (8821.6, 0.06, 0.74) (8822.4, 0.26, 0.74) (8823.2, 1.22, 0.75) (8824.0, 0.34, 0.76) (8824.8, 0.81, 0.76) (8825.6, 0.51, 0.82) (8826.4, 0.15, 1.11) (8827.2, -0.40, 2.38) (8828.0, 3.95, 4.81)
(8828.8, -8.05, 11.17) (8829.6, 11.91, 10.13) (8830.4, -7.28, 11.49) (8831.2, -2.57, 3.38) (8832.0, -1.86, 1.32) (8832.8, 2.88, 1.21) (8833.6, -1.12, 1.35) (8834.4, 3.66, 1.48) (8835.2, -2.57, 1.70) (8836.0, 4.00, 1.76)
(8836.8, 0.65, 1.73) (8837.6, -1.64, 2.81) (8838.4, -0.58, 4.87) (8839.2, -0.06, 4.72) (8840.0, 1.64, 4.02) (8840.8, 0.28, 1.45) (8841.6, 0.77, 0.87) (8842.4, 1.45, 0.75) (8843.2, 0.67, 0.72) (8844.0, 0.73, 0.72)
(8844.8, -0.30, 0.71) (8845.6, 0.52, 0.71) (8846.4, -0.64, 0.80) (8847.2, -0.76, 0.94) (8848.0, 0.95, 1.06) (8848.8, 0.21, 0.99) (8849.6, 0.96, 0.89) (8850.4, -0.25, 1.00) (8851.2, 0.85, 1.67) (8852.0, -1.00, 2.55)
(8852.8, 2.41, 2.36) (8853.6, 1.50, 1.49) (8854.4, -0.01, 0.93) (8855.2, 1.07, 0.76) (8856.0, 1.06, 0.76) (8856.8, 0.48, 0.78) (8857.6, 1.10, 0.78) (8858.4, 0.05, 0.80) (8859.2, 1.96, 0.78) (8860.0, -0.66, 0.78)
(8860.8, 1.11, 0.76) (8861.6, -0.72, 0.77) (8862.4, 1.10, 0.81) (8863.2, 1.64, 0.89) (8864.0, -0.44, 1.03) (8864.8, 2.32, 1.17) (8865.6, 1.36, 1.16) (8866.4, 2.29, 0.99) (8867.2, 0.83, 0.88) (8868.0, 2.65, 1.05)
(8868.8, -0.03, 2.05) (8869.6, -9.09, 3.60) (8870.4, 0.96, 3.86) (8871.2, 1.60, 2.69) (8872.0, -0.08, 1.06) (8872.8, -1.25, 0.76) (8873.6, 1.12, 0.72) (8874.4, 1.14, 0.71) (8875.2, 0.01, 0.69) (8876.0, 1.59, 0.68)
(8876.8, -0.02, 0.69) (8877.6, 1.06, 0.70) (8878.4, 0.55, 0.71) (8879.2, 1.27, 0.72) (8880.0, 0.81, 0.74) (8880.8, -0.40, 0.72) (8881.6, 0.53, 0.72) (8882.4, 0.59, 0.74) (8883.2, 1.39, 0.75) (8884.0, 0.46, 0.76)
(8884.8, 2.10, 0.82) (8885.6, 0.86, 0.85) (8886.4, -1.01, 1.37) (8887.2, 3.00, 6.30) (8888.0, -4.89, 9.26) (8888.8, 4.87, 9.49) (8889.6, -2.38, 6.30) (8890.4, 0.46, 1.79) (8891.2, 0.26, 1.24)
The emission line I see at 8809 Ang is H-gamma 4340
